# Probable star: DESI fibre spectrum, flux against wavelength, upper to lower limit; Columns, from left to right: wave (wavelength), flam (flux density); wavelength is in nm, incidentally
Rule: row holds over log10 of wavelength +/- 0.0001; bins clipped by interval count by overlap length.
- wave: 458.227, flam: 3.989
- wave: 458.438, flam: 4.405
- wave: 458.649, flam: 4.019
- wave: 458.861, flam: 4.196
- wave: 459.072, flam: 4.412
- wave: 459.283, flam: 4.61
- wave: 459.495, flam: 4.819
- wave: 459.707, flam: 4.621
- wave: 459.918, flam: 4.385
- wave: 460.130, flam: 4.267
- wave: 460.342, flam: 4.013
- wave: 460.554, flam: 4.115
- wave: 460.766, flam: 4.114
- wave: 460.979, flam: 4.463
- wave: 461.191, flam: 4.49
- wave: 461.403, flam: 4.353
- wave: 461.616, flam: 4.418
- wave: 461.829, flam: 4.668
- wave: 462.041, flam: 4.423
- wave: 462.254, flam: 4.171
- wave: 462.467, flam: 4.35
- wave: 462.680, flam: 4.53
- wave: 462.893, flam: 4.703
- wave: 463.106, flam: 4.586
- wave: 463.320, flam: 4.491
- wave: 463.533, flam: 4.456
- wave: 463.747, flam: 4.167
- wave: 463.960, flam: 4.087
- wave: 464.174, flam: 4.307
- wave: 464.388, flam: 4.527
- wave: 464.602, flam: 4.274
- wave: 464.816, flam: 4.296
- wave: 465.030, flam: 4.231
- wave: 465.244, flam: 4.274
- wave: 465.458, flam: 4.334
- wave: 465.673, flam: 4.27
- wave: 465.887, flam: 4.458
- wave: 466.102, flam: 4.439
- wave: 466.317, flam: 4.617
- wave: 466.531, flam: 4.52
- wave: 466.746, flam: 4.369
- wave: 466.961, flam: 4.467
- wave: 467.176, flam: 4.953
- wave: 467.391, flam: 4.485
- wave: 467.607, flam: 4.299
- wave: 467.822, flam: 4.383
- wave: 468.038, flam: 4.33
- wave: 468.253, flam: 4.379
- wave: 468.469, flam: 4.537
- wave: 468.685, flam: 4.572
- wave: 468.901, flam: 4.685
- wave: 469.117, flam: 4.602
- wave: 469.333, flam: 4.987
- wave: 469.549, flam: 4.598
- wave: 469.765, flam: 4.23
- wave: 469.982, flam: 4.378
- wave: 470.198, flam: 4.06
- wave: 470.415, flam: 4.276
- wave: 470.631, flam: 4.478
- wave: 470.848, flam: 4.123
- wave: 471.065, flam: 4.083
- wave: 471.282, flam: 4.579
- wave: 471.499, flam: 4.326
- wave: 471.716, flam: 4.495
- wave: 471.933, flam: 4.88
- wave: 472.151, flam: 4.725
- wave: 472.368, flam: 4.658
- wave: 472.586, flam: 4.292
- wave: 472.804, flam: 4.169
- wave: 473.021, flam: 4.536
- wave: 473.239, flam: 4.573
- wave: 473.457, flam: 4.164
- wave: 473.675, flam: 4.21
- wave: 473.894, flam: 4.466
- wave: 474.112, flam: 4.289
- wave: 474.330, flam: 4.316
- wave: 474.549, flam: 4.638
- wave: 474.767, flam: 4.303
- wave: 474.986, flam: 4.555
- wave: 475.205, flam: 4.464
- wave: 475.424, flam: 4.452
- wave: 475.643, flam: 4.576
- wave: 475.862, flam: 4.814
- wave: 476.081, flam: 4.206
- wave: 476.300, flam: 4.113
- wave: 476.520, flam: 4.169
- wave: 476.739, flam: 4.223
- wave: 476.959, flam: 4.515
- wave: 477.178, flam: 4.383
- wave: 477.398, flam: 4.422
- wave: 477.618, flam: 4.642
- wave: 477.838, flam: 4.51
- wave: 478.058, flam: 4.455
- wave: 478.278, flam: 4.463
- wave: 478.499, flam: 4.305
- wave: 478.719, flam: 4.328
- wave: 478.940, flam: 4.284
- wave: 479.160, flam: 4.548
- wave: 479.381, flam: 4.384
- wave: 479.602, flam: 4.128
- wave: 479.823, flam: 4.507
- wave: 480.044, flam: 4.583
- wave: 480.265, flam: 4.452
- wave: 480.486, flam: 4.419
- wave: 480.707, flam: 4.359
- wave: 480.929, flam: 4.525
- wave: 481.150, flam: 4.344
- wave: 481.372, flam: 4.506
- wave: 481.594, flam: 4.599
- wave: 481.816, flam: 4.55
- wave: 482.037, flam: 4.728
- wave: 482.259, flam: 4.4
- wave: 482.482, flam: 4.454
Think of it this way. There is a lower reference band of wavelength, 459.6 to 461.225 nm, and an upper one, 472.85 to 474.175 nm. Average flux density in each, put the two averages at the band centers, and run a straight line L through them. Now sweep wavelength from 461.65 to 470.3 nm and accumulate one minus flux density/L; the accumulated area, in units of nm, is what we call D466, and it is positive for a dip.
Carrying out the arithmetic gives -0.22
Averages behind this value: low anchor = 4.3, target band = 4.44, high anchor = 4.37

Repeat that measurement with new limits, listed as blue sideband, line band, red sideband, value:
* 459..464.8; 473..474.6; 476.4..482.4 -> 0.014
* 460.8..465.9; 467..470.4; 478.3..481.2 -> -0.080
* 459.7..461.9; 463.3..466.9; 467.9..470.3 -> 0.046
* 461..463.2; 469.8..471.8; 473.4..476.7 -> 0.048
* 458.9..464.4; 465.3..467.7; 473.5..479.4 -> -0.037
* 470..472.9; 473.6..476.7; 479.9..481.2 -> 0.017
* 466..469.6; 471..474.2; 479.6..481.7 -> 0.054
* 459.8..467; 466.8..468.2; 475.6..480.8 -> -0.031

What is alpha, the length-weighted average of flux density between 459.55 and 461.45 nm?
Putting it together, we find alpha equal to 4.33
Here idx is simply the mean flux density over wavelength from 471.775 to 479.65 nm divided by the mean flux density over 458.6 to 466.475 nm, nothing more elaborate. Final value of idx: 1.01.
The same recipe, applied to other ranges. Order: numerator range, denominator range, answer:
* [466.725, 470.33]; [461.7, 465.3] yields 1.02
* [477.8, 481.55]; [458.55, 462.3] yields 1.01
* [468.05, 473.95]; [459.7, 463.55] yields 1.01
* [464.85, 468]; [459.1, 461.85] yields 1.01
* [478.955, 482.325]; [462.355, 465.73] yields 1.02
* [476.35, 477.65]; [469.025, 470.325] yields 0.98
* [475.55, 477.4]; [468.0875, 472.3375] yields 0.98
